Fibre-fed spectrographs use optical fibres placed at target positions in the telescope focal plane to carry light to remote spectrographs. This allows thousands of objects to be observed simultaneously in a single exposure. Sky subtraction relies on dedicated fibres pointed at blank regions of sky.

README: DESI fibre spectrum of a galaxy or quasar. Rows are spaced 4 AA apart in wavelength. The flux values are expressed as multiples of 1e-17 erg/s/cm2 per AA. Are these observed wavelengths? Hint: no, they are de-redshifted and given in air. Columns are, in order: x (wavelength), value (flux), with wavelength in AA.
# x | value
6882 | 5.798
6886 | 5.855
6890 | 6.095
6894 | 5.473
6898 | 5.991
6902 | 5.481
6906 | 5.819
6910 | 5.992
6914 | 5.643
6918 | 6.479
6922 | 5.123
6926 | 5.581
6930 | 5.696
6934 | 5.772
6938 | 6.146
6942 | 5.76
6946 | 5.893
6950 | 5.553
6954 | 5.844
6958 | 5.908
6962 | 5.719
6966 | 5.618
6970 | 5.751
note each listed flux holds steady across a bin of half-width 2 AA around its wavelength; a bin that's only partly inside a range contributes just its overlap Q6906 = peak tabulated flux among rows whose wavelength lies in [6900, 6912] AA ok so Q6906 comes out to 5.992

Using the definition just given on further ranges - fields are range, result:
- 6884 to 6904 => 6.095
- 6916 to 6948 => 6.479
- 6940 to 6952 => 5.893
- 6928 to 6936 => 5.772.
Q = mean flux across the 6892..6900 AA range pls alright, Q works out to 5.73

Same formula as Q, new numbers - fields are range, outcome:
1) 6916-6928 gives 5.73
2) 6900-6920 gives 5.88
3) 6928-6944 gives 5.84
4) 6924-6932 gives 5.64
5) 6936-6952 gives 5.84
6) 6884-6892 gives 5.97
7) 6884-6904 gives 5.78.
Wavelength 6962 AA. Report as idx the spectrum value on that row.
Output 5.719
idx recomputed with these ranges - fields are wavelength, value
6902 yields 5.481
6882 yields 5.798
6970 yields 5.751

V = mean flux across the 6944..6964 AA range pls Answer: 5.78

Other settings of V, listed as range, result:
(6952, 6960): 5.88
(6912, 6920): 6.06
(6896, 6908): 5.76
